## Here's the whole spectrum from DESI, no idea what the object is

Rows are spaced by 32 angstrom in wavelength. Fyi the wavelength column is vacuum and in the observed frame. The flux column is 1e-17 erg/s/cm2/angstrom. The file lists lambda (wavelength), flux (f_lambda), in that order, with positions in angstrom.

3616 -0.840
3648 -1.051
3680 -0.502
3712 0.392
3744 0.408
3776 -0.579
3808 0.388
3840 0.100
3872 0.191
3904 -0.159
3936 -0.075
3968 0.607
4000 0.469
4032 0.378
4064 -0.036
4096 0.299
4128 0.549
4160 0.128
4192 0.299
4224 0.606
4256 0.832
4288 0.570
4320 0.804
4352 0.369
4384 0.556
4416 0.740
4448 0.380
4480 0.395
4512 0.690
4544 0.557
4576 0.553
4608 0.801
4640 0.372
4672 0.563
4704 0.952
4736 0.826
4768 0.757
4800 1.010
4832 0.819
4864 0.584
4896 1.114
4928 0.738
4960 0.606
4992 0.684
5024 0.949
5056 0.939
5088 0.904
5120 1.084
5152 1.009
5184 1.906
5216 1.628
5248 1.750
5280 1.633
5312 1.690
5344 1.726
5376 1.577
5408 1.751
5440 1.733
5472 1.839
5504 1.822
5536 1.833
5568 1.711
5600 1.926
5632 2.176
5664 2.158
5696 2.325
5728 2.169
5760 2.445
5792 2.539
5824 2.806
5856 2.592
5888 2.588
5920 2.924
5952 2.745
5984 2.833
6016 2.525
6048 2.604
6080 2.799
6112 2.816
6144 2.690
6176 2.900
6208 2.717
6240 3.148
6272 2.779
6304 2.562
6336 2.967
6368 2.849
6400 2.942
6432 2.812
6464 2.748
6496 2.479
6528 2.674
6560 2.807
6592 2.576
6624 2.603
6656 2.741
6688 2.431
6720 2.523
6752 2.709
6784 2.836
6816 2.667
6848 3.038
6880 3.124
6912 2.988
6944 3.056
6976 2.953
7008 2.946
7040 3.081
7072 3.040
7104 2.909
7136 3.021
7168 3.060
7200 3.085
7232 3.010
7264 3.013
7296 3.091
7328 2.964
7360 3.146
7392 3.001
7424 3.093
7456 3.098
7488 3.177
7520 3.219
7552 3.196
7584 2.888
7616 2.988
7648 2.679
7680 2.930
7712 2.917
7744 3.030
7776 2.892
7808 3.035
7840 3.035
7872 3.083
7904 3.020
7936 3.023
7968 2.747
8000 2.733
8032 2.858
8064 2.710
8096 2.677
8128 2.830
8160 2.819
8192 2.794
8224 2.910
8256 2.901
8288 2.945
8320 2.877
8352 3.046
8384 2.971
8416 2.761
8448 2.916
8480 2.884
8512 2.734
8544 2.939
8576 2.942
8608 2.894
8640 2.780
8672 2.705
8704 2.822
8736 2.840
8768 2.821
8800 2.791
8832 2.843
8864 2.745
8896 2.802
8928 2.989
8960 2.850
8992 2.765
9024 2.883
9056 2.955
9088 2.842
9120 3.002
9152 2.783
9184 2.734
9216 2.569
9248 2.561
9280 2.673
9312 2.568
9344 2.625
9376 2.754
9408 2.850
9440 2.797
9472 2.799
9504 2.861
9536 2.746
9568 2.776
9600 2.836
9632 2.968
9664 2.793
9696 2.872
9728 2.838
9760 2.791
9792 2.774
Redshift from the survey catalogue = 0.295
